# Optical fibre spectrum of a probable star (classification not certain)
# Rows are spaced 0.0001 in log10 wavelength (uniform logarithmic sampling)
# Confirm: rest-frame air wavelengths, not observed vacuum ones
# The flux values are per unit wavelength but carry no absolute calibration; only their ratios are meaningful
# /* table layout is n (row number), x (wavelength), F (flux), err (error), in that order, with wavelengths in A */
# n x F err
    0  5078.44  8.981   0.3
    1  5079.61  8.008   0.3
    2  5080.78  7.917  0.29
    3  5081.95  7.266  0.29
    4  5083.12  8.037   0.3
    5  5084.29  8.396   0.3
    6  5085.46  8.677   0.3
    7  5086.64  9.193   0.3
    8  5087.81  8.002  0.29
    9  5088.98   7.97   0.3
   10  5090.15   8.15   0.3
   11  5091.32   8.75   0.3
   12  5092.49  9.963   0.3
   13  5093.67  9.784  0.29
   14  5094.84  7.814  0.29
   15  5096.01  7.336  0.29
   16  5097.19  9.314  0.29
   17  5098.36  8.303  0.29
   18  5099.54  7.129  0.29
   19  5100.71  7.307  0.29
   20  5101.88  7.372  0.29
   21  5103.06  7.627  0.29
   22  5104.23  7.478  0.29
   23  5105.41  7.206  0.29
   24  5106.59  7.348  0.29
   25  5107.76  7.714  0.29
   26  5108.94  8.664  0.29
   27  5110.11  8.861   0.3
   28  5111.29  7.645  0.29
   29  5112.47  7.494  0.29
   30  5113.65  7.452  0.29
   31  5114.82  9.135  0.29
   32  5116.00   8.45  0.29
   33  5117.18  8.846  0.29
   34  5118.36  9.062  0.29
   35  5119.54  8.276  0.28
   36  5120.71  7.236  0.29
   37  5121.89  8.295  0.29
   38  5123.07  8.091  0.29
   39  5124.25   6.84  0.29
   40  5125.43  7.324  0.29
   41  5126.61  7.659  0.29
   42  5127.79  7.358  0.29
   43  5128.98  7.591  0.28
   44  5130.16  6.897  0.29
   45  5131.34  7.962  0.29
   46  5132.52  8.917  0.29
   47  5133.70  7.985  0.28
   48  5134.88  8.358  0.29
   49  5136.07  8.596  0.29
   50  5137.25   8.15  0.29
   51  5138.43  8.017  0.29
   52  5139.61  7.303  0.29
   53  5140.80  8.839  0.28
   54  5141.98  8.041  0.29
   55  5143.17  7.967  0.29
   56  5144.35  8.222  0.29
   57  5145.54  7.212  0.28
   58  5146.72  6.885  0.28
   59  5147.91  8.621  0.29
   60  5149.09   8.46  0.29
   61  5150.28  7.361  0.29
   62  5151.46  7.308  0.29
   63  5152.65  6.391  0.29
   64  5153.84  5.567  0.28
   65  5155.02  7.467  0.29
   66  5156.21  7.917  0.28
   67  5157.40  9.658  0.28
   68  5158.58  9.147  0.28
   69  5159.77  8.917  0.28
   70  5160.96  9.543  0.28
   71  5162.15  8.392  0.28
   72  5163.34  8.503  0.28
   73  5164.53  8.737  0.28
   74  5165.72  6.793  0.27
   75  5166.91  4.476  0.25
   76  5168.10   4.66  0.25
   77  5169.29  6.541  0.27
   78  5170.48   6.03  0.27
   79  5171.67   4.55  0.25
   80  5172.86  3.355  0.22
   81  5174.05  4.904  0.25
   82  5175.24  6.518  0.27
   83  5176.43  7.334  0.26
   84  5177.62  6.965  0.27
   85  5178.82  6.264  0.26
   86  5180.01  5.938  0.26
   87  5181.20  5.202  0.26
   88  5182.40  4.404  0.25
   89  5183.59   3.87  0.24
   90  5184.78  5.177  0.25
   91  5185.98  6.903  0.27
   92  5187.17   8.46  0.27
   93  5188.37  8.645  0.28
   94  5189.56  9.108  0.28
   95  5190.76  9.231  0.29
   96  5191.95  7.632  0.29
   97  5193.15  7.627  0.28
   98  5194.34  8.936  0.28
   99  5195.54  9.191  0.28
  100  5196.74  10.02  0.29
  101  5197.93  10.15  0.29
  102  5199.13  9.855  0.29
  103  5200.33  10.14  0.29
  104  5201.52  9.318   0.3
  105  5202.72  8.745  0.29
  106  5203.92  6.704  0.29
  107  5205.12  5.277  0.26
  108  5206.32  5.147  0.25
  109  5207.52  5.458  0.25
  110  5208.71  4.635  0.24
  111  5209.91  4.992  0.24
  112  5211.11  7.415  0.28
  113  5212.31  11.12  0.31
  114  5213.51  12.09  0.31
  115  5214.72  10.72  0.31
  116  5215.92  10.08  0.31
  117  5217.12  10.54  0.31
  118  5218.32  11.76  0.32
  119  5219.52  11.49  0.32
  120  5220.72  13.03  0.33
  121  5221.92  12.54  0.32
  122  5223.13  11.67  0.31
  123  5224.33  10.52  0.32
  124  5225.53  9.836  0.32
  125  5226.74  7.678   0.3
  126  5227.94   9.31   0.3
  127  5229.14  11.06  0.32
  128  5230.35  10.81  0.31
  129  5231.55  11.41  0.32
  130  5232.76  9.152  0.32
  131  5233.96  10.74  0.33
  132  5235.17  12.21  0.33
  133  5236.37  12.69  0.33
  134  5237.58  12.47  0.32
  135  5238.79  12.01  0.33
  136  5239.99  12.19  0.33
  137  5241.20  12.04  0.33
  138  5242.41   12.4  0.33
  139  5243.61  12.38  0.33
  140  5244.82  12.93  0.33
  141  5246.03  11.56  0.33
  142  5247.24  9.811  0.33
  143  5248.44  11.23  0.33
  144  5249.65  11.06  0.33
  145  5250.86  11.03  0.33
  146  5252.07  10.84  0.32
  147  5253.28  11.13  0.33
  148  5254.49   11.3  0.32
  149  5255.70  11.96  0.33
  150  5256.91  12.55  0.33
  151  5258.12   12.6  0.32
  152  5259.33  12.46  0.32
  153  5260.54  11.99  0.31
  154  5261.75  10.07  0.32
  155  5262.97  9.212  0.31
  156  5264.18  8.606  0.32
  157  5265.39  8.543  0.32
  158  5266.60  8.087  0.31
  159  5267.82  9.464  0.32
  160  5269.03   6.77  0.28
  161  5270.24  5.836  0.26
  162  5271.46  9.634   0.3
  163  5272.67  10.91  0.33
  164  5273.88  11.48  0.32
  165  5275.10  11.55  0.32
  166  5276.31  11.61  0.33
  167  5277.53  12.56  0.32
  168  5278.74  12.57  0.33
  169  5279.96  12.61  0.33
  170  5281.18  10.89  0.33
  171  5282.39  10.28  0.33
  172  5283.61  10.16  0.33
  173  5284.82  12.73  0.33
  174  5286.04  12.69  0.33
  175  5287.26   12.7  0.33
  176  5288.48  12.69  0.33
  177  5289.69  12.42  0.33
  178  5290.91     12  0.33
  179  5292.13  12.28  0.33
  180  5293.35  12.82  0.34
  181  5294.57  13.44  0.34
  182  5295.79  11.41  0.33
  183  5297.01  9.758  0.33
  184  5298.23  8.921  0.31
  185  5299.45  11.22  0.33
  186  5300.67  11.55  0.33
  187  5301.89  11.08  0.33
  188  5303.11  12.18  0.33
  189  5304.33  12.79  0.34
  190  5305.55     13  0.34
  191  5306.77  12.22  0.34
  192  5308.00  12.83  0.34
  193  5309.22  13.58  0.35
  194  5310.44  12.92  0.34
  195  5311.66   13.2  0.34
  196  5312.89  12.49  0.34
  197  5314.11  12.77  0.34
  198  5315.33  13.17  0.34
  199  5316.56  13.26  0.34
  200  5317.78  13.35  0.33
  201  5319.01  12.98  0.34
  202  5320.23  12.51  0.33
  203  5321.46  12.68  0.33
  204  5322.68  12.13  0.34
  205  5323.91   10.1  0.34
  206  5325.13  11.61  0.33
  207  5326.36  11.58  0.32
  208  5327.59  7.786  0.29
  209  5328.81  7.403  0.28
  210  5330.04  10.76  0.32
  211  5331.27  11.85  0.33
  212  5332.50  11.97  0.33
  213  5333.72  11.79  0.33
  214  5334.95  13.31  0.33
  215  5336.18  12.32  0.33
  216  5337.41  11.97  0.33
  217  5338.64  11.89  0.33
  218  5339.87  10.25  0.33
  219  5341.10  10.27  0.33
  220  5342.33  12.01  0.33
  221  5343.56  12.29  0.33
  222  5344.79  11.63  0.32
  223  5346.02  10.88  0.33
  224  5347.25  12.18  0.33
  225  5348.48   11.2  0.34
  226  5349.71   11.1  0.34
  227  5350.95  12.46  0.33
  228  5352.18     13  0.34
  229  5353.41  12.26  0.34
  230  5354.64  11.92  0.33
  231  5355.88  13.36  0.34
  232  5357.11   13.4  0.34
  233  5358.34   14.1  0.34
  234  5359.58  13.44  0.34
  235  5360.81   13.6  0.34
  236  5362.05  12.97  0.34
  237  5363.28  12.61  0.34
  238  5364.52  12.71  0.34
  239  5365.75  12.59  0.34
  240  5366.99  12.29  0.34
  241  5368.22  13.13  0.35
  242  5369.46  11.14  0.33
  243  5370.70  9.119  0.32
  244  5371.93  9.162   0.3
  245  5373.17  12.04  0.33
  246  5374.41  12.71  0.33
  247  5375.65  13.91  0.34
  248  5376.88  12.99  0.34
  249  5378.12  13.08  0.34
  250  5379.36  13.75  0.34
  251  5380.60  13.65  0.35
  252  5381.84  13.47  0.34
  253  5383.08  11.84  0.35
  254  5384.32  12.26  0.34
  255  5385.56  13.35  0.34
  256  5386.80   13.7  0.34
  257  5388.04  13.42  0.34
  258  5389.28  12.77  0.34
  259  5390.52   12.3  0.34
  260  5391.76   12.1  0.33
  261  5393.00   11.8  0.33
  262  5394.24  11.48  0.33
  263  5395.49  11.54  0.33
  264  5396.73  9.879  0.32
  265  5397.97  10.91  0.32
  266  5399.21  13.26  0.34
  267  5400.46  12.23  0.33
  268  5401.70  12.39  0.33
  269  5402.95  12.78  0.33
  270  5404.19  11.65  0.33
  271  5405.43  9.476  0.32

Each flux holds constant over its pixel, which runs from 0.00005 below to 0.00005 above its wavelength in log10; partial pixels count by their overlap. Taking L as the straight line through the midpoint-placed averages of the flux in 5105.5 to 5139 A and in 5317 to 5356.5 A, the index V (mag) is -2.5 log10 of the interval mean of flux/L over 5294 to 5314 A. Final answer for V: -0.09 mag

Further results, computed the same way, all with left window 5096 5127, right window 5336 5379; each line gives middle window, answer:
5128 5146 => 0.05 mag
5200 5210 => 0.38 mag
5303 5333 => -0.05 mag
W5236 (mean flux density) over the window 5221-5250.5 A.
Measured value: 11.3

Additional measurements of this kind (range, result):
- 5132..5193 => 7.24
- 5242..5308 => 11.2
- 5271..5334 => 11.8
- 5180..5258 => 9.71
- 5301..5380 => 12.1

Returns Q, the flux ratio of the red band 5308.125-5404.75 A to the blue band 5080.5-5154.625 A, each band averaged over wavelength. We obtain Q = 1.5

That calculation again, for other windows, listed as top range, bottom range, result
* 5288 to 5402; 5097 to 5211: 1.62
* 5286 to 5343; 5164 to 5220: 1.59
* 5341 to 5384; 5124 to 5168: 1.59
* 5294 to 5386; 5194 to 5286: 1.17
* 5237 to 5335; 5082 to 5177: 1.48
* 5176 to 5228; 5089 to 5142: 1.05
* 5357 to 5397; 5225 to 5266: 1.13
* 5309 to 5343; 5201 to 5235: 1.25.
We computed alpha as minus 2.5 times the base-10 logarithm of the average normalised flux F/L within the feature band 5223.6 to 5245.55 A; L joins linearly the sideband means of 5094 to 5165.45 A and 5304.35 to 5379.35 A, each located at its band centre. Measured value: -0.121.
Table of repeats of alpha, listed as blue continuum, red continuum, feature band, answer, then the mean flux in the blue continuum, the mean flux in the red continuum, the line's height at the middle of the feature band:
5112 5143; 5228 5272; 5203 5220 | 0.19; 8.01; 10.8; 9.94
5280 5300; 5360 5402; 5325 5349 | 0.07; 11.7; 12.4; 12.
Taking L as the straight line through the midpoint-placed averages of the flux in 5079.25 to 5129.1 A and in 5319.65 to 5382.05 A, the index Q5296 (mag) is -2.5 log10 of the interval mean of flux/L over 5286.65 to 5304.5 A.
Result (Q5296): -0.06 mag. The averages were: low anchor 8.06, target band 11.8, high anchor 12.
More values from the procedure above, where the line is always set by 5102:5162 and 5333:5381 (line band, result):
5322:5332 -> 0.123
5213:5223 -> -0.199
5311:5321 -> -0.132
